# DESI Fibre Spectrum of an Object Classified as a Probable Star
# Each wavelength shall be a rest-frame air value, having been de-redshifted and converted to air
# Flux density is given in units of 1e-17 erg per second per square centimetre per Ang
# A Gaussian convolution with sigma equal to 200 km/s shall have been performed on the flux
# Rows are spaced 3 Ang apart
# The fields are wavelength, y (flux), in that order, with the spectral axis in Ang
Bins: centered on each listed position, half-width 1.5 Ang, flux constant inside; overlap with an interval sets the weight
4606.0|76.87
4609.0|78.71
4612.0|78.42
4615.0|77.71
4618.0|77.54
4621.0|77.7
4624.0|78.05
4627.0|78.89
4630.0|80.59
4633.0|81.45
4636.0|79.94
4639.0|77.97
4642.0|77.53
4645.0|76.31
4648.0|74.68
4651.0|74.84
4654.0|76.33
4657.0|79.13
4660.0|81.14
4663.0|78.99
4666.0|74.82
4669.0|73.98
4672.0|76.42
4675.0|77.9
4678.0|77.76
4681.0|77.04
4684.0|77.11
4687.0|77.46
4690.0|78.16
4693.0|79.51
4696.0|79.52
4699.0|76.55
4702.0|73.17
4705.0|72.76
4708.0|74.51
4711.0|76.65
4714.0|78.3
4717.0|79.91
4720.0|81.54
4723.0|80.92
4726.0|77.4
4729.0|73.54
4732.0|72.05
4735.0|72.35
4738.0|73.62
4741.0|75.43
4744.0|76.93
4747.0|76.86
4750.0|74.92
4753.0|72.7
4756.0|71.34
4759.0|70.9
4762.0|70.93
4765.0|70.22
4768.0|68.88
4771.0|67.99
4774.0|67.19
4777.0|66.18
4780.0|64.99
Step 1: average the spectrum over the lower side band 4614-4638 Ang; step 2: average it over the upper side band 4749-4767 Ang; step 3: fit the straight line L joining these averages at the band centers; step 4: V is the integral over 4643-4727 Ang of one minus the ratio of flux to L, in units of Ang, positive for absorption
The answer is -1.7 Ang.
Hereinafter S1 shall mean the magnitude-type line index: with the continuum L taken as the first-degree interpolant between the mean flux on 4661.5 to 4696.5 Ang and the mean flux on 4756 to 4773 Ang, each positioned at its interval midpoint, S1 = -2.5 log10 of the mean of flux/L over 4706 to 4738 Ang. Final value -0.043 mag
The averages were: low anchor 77.3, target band 76.5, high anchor 69.8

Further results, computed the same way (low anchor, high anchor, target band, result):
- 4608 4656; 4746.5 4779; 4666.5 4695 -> -0.030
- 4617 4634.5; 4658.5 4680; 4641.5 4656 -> 0.031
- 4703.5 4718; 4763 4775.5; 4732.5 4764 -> -0.031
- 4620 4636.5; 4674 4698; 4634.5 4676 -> 0.023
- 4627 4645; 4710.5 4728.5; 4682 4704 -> 0.025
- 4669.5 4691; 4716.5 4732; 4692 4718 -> 0.014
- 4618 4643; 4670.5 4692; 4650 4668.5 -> 0.010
